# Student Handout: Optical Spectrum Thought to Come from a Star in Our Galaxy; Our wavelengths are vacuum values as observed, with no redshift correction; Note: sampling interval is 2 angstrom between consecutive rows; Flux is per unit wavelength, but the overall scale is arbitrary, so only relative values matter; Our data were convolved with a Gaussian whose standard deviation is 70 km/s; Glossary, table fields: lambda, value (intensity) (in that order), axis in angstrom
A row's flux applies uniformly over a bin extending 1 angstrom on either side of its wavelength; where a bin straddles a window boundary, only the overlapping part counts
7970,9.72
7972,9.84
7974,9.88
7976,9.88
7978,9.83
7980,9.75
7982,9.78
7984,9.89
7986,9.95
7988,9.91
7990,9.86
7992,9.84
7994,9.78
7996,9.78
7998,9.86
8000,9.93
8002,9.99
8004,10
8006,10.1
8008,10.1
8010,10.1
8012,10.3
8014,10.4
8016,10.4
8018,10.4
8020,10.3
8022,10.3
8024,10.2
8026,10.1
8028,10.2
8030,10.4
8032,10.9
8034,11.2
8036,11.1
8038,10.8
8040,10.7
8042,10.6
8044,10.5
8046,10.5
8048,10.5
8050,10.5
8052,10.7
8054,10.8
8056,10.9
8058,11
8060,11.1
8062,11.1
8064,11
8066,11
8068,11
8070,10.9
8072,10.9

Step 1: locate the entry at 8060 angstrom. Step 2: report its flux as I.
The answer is 11.1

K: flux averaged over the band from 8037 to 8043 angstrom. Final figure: 10.7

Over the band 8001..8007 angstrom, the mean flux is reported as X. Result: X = 10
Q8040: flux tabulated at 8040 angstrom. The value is 10.7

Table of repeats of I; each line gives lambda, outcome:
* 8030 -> 10.4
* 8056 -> 10.9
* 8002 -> 9.99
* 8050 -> 10.5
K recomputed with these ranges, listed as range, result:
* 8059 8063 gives 11.1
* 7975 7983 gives 9.81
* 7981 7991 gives 9.88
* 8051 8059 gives 10.9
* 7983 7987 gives 9.92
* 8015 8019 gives 10.4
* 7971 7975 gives 9.86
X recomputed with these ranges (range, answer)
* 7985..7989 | 9.93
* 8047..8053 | 10.6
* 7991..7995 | 9.81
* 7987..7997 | 9.83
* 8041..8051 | 10.5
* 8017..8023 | 10.3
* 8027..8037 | 10.8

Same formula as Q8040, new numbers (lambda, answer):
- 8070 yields 10.9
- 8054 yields 10.8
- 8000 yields 9.93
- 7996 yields 9.78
